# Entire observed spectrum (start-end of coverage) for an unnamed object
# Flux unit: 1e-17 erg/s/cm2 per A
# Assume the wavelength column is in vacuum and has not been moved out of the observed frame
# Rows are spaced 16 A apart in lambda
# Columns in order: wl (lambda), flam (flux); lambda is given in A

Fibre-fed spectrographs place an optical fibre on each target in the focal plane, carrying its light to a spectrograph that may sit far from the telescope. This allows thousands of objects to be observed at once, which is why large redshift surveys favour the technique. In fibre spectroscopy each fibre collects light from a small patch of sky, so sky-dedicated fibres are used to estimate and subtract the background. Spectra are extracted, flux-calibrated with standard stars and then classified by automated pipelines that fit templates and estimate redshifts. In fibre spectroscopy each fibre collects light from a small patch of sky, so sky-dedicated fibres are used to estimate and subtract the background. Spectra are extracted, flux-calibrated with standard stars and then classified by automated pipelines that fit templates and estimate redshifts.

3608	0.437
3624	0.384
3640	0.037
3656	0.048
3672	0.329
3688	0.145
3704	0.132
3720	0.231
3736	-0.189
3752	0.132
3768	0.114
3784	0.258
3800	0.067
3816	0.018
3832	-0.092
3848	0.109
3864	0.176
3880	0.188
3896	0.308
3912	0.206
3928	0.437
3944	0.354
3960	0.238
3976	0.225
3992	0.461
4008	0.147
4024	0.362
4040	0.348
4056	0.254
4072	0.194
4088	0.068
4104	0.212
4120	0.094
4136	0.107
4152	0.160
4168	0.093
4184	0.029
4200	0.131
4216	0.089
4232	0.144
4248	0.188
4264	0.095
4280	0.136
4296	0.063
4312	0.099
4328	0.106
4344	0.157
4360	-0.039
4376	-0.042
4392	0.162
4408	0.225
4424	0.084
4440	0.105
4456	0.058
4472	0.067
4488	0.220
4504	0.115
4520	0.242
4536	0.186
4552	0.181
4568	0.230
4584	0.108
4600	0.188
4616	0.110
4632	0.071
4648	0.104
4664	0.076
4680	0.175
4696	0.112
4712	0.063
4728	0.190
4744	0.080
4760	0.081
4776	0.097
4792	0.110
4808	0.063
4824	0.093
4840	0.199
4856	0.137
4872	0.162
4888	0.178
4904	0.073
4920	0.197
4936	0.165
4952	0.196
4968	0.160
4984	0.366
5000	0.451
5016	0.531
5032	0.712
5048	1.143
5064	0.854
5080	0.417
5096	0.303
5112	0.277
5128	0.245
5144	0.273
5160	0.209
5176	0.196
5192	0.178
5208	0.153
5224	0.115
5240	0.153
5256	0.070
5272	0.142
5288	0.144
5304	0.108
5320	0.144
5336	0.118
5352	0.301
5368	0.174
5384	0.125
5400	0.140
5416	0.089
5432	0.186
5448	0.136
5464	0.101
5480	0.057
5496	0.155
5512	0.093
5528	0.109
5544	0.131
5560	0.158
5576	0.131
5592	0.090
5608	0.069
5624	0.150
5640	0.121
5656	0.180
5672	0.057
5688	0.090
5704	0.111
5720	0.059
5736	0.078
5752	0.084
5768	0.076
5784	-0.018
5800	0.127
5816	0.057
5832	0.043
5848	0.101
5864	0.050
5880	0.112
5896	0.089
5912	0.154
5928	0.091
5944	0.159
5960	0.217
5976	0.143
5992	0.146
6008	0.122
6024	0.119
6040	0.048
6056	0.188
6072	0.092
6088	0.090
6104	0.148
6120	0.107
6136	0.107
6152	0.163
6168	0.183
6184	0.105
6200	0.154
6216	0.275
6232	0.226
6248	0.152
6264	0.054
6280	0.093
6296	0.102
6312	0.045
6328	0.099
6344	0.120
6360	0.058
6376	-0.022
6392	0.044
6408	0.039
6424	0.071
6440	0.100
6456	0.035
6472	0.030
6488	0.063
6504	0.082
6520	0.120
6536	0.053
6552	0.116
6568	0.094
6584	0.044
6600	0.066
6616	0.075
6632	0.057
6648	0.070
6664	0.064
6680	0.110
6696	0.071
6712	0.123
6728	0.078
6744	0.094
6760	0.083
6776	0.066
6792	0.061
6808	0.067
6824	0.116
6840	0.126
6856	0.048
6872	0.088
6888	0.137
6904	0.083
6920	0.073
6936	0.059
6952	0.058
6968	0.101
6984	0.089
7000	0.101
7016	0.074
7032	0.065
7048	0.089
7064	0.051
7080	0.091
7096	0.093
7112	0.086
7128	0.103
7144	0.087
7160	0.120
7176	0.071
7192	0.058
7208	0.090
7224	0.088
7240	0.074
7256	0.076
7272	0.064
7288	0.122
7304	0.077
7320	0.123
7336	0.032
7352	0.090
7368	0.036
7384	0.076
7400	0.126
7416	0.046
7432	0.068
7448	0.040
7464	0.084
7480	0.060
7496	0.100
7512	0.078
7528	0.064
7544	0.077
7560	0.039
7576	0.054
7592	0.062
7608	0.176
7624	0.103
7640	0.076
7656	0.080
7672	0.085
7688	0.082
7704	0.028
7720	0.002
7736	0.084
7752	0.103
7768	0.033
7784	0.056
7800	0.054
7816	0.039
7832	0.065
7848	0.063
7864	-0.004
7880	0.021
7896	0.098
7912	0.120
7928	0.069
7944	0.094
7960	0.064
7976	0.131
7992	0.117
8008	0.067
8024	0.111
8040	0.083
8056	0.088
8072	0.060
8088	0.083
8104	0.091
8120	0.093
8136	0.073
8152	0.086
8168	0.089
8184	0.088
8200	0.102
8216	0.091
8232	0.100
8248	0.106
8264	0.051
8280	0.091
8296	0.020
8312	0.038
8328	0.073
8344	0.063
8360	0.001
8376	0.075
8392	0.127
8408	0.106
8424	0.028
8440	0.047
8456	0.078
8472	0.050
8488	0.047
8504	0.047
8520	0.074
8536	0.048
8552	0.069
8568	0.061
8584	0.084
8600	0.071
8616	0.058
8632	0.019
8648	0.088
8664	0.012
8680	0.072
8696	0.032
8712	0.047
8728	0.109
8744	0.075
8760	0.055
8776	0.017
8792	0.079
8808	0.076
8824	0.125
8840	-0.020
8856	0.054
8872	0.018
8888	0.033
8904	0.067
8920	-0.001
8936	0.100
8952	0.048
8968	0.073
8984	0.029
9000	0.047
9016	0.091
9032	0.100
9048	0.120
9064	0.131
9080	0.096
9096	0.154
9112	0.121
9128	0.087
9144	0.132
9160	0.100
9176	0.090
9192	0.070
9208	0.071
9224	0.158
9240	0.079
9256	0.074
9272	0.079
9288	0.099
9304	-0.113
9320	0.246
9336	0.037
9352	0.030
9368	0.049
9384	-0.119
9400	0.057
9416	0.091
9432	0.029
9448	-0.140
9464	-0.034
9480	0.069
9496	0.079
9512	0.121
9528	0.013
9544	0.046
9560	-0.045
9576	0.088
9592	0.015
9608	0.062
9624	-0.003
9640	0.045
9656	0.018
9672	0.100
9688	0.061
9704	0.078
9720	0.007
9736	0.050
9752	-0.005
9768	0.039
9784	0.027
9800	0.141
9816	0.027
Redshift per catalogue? 3.119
